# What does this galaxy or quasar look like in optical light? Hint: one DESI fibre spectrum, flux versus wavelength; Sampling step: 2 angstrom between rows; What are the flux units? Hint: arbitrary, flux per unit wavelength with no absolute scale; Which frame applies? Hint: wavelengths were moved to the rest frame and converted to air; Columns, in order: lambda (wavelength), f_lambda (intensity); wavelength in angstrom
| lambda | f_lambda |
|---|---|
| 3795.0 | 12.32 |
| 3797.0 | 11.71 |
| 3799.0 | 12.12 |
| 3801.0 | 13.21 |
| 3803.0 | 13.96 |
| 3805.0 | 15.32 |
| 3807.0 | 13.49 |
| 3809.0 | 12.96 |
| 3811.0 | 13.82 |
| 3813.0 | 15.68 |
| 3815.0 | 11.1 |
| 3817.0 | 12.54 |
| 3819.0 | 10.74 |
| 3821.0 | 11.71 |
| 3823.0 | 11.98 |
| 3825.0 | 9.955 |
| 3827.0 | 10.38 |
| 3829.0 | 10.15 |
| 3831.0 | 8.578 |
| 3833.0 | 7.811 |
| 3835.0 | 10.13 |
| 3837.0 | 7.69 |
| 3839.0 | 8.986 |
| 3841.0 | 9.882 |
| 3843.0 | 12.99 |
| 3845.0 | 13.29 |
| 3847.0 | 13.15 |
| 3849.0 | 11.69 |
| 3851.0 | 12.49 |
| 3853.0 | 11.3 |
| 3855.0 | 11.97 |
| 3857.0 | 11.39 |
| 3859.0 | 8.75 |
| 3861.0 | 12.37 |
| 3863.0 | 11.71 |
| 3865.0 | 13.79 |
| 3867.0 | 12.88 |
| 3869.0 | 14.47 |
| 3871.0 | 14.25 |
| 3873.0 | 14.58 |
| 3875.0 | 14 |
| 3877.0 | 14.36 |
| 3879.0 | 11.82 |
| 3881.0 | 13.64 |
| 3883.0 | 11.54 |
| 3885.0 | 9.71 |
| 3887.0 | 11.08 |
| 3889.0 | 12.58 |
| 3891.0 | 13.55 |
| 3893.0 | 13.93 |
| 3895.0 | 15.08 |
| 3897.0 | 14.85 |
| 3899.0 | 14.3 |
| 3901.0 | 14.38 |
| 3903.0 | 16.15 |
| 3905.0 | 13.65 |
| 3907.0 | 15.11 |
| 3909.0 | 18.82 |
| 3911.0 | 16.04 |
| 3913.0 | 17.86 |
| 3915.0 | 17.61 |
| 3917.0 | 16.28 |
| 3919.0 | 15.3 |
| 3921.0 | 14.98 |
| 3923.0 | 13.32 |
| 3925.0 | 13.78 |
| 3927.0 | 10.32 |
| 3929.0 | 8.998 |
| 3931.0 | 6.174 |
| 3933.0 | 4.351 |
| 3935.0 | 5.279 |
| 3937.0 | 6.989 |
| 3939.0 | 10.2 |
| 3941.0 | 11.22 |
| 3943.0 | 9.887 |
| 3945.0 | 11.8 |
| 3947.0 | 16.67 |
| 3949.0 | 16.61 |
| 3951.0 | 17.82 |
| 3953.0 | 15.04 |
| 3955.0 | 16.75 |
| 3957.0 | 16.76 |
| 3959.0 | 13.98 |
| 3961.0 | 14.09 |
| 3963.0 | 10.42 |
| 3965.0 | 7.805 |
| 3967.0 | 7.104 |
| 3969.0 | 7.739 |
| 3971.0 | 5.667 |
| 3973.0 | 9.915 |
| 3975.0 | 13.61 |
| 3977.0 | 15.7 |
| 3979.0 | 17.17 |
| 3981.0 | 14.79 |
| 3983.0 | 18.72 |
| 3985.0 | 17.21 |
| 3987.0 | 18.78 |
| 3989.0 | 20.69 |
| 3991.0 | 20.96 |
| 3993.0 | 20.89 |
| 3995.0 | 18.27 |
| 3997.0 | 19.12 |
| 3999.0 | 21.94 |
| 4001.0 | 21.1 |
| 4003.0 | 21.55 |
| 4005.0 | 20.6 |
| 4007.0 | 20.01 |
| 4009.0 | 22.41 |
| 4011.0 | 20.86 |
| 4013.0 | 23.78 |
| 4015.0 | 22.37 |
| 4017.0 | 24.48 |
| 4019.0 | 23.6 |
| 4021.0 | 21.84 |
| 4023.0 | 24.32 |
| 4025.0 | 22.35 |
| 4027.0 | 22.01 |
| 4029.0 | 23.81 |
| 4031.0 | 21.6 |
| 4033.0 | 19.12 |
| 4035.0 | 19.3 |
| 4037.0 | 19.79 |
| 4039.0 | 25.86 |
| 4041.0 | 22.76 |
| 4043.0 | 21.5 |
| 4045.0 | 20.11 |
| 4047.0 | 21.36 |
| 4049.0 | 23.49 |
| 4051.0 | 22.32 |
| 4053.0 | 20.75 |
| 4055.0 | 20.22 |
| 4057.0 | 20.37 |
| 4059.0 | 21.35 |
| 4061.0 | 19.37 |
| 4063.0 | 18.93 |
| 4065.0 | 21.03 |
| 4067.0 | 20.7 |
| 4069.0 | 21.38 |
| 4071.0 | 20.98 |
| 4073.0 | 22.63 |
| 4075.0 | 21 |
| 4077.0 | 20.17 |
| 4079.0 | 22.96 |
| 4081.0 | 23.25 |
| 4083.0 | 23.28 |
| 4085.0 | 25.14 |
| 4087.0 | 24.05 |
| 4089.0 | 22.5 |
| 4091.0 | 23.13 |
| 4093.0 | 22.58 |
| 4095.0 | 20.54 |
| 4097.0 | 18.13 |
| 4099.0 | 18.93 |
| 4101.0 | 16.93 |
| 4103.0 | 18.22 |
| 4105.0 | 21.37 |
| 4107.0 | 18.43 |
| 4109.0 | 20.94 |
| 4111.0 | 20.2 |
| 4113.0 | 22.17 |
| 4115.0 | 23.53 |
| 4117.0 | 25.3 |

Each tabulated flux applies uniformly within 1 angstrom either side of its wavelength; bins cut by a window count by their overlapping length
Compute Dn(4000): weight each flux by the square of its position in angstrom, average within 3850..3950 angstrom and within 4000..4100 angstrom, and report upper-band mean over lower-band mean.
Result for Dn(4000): 1.82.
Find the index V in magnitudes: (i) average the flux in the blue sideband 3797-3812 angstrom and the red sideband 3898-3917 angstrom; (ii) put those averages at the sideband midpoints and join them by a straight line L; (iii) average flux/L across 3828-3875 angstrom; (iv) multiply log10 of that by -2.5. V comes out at 0.26 mag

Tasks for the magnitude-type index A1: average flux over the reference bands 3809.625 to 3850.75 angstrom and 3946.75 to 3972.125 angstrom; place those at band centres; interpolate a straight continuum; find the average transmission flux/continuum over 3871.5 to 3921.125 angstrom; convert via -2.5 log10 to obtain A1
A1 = -0.21 mag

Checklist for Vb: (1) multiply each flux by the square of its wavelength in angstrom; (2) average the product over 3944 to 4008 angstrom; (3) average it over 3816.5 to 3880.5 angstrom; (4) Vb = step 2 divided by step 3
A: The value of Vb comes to 1.5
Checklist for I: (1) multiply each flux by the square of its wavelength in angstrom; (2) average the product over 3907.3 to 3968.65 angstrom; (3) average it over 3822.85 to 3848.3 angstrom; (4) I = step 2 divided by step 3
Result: 1.3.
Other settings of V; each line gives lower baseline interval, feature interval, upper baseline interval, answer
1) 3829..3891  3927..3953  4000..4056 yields 0.49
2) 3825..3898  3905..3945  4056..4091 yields 0.20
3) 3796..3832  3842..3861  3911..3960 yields 0.04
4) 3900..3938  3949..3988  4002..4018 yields 0.28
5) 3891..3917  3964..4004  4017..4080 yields 0.19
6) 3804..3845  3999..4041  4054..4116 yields -0.18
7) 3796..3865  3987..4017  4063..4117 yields -0.17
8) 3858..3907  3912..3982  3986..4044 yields 0.36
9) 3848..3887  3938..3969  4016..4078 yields 0.28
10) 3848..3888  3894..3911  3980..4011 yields -0.07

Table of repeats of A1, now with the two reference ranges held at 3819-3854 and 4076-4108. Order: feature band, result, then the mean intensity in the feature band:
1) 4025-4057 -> -0.13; 21.6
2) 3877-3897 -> 0.00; 12.8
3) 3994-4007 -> -0.17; 20.4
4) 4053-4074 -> -0.03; 20.7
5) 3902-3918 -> -0.19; 16.4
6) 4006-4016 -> -0.22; 21.9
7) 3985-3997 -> -0.15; 19.6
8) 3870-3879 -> -0.14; 14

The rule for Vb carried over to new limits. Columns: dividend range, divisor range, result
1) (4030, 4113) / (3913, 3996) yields 1.66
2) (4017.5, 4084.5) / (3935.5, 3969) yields 1.83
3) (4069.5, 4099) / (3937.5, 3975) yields 1.93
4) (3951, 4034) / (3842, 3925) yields 1.39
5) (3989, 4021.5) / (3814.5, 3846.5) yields 2.23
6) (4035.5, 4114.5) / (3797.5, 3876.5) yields 2.00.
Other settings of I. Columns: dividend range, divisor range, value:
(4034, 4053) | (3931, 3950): 2.26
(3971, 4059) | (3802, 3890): 1.85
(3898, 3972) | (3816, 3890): 1.13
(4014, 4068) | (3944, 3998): 1.50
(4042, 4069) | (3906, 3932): 1.58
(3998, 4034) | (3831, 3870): 2.12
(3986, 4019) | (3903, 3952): 1.70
